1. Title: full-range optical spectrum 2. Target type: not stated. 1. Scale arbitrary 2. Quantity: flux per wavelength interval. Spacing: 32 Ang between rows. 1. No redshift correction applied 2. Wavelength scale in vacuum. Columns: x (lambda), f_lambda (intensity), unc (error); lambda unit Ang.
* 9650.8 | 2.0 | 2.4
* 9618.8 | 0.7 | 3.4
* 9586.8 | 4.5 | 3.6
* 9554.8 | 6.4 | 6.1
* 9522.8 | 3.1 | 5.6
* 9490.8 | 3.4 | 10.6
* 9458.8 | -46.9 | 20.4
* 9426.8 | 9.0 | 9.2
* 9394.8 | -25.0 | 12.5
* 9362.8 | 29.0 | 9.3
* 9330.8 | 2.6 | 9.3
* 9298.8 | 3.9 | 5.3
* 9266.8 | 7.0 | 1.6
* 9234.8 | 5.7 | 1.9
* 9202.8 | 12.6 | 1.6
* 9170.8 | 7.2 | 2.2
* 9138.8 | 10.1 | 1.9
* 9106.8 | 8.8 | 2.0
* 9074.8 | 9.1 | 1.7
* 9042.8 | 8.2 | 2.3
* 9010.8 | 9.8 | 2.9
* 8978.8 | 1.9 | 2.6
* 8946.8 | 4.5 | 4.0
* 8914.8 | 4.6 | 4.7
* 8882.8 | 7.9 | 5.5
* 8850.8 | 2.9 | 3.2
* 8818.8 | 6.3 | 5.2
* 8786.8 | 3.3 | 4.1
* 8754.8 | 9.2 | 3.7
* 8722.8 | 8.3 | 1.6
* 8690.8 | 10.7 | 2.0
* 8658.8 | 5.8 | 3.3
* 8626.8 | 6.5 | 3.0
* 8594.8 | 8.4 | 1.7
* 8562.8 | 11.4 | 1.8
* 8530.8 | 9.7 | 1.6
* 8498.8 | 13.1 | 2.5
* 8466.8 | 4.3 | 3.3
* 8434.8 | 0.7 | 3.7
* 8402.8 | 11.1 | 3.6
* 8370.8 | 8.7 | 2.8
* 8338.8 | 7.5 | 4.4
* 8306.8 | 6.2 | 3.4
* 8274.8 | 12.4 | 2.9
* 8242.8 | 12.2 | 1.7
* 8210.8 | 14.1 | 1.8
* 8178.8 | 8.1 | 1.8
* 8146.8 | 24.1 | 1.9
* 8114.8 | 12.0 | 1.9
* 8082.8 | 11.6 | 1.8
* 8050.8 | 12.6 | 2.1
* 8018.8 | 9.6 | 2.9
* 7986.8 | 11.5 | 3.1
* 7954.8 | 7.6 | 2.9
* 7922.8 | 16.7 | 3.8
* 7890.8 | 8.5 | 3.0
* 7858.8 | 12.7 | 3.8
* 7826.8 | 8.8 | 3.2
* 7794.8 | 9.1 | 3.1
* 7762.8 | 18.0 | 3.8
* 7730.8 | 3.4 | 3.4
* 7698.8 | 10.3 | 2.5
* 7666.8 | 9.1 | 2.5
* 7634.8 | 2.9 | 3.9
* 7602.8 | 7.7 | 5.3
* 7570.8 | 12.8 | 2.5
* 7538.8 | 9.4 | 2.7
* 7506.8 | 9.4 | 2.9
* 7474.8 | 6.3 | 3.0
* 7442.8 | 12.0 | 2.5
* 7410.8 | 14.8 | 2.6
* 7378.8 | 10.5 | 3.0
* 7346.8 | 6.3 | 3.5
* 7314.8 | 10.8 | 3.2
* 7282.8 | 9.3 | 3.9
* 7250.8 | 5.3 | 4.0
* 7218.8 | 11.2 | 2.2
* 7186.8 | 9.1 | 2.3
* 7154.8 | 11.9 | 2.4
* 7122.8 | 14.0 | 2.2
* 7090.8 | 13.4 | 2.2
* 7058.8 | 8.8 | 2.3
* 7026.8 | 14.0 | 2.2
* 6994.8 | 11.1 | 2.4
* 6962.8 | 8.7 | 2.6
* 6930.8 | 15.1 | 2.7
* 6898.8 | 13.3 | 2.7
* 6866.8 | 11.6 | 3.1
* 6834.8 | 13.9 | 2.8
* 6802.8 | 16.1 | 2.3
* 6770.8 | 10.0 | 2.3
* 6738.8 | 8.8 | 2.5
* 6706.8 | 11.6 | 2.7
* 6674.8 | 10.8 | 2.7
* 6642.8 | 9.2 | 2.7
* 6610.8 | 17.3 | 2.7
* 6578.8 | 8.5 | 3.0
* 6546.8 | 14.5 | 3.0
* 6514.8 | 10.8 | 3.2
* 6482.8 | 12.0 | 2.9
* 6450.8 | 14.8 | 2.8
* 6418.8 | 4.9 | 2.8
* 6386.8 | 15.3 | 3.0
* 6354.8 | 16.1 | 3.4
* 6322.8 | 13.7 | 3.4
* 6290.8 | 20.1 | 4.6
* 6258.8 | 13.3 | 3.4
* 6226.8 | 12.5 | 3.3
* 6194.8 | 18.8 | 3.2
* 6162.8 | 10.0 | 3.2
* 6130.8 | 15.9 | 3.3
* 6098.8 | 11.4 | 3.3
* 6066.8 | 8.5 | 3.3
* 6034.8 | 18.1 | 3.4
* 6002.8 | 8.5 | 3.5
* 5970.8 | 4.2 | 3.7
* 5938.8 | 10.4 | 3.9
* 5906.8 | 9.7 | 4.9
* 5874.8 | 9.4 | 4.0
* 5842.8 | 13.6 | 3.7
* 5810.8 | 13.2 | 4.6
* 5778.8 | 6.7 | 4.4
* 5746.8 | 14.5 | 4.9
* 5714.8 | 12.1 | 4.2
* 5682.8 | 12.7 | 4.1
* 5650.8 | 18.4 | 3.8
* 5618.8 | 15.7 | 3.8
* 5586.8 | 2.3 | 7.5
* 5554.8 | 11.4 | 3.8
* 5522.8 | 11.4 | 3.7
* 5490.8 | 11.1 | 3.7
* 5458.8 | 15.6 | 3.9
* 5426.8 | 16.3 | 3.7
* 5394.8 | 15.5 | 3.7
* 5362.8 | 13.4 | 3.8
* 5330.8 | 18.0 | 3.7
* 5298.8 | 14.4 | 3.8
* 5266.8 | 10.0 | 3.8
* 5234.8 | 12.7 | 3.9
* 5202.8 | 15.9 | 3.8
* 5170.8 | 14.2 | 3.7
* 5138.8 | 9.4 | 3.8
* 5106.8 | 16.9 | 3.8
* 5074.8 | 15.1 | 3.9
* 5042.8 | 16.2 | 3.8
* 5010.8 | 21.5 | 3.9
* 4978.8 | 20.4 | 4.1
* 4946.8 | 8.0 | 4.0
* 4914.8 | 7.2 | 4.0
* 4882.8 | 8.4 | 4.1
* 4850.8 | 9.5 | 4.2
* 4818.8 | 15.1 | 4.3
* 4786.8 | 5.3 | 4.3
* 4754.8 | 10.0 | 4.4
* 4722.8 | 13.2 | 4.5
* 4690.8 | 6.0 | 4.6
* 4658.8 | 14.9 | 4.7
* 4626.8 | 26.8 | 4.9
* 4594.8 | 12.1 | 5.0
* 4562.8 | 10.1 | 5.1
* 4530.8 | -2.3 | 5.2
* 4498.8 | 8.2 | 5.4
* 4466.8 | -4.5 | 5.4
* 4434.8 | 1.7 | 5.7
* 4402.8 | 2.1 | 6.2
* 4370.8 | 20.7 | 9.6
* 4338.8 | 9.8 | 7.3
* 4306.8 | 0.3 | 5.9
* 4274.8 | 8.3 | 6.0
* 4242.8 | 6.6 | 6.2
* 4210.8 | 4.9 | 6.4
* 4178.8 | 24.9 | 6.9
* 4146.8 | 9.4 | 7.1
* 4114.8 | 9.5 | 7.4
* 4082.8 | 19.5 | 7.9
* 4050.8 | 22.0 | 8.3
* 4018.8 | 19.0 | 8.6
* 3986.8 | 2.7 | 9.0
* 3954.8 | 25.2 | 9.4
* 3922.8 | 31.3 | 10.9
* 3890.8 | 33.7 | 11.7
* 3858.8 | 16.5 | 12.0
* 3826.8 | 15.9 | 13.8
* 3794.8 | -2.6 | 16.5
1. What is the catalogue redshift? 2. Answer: 0.24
